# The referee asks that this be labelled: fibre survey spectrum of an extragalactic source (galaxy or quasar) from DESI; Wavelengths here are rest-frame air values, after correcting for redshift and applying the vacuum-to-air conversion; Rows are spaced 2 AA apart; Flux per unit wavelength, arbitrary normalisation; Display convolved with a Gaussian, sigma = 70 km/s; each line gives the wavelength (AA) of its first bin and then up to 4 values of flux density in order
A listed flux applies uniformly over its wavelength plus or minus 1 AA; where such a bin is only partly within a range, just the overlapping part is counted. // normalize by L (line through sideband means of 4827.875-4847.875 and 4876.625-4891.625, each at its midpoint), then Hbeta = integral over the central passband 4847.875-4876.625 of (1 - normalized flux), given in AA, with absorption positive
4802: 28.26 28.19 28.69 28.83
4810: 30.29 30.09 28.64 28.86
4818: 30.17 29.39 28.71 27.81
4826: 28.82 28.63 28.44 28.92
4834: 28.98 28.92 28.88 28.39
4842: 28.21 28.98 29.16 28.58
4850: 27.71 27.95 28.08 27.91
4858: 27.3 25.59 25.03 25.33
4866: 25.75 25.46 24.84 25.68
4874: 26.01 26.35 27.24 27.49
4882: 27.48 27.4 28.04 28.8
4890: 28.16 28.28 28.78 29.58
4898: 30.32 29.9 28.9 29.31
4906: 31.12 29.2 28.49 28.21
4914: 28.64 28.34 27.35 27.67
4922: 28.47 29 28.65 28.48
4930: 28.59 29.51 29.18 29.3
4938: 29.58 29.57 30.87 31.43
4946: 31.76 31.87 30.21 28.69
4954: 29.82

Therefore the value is 1.8 AA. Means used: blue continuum 28.7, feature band 26.4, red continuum 27.8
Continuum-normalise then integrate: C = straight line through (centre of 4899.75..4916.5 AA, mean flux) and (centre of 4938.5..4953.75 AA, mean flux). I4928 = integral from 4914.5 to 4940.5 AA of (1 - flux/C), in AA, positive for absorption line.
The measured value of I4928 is 1.0 AA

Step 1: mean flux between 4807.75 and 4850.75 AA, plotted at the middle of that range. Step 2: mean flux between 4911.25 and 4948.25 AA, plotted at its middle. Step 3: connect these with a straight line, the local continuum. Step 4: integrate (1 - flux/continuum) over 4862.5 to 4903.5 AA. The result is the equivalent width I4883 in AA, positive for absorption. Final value 2.3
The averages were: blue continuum 28.9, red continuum 29.2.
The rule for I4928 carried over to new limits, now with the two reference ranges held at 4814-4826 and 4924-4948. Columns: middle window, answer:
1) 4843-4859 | 0.5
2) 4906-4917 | 0.3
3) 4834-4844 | 0.1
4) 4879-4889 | 0.5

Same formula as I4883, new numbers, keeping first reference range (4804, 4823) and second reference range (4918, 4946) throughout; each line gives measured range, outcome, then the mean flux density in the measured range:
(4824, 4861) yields 1.2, 28.3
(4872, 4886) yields 1.1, 27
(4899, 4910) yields -0.1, 29.6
